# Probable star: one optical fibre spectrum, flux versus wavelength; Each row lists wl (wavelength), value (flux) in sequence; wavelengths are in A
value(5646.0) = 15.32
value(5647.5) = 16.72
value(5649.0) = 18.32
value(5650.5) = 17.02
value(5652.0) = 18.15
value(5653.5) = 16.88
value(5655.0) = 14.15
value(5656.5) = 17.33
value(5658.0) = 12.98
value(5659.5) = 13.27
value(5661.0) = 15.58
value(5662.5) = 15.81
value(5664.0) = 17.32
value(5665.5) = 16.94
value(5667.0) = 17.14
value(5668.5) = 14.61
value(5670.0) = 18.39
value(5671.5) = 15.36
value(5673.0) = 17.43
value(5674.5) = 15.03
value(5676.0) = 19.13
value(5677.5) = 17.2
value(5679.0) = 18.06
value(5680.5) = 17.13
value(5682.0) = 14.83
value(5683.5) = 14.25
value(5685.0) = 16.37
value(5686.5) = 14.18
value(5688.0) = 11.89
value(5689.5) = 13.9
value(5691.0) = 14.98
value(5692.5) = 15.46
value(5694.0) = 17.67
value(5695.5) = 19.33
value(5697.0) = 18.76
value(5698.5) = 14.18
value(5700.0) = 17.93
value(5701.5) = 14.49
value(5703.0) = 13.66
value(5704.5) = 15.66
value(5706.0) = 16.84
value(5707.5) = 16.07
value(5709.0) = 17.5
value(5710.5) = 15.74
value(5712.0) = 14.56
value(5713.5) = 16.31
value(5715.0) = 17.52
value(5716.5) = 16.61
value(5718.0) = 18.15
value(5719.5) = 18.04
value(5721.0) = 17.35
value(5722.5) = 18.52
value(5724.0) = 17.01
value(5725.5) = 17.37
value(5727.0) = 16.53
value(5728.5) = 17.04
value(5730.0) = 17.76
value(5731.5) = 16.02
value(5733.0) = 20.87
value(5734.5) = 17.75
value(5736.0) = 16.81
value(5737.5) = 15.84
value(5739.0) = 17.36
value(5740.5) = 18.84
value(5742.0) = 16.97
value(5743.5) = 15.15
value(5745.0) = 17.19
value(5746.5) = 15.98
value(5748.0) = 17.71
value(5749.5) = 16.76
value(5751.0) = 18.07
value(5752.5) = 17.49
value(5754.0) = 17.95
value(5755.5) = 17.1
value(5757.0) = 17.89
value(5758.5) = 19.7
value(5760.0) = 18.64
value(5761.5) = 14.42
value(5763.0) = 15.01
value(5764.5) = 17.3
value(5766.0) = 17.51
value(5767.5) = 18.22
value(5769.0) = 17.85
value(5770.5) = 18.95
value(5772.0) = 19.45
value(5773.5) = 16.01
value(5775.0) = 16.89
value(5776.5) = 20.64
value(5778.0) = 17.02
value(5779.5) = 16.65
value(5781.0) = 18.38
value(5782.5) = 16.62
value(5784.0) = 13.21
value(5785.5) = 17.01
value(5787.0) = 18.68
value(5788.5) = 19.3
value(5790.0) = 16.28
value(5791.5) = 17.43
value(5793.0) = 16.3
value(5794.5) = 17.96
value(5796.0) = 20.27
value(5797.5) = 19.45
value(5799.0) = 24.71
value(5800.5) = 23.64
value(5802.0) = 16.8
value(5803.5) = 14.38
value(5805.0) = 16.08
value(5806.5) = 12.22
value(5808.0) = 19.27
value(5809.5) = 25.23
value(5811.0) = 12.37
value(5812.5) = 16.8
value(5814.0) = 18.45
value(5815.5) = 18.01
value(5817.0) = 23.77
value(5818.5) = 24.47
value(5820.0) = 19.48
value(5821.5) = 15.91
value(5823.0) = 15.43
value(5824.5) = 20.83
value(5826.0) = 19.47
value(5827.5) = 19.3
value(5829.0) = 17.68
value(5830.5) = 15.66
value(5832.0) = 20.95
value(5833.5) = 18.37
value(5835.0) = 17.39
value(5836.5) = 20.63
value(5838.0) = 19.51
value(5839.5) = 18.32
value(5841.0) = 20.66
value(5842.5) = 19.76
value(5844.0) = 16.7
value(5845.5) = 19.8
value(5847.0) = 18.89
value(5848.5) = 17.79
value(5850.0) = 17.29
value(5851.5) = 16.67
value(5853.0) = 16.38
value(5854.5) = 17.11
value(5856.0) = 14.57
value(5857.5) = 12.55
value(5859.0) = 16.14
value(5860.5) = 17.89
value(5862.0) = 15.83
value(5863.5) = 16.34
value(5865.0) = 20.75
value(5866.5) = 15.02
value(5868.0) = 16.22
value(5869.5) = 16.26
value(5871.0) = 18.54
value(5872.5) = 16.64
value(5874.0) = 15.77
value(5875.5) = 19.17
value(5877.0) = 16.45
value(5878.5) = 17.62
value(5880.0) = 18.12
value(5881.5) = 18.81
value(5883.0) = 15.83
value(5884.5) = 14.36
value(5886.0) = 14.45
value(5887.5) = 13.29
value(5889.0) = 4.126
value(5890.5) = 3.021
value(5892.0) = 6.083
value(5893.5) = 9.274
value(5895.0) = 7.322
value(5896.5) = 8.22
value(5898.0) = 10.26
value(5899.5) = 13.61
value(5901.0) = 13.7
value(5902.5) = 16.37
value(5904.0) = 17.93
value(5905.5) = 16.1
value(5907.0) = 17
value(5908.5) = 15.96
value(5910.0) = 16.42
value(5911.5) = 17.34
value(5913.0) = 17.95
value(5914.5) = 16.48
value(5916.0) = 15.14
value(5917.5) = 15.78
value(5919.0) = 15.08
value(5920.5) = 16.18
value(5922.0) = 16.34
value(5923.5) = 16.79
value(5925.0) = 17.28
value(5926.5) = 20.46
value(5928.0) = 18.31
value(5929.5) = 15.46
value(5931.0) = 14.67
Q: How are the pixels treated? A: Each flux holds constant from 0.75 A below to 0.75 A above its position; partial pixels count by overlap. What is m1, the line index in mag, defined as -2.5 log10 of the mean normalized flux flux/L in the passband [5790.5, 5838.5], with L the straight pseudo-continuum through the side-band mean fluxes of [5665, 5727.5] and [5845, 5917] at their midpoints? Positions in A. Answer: -0.20 mag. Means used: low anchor 16.4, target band 18.7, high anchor 15.1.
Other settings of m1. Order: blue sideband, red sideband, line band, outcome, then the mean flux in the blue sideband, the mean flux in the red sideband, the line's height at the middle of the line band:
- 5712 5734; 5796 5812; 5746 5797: 0.03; 17.4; 18.5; 18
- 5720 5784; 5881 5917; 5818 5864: -0.20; 17.4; 13.3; 14.9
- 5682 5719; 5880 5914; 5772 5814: -0.21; 15.9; 13.2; 14.6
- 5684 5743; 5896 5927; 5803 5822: -0.13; 16.6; 15.8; 16.2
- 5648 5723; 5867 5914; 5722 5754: -0.10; 16.3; 14.3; 15.8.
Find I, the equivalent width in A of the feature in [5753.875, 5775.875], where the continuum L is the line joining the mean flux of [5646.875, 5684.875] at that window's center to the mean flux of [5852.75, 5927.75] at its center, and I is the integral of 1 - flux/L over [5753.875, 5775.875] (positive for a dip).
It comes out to -2.4 A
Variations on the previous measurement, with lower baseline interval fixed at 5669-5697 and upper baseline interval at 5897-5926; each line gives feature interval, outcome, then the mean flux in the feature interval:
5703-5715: 0.09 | 16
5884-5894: 4.27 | 9.1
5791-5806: -2.42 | 18.6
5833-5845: -2.24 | 18.9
